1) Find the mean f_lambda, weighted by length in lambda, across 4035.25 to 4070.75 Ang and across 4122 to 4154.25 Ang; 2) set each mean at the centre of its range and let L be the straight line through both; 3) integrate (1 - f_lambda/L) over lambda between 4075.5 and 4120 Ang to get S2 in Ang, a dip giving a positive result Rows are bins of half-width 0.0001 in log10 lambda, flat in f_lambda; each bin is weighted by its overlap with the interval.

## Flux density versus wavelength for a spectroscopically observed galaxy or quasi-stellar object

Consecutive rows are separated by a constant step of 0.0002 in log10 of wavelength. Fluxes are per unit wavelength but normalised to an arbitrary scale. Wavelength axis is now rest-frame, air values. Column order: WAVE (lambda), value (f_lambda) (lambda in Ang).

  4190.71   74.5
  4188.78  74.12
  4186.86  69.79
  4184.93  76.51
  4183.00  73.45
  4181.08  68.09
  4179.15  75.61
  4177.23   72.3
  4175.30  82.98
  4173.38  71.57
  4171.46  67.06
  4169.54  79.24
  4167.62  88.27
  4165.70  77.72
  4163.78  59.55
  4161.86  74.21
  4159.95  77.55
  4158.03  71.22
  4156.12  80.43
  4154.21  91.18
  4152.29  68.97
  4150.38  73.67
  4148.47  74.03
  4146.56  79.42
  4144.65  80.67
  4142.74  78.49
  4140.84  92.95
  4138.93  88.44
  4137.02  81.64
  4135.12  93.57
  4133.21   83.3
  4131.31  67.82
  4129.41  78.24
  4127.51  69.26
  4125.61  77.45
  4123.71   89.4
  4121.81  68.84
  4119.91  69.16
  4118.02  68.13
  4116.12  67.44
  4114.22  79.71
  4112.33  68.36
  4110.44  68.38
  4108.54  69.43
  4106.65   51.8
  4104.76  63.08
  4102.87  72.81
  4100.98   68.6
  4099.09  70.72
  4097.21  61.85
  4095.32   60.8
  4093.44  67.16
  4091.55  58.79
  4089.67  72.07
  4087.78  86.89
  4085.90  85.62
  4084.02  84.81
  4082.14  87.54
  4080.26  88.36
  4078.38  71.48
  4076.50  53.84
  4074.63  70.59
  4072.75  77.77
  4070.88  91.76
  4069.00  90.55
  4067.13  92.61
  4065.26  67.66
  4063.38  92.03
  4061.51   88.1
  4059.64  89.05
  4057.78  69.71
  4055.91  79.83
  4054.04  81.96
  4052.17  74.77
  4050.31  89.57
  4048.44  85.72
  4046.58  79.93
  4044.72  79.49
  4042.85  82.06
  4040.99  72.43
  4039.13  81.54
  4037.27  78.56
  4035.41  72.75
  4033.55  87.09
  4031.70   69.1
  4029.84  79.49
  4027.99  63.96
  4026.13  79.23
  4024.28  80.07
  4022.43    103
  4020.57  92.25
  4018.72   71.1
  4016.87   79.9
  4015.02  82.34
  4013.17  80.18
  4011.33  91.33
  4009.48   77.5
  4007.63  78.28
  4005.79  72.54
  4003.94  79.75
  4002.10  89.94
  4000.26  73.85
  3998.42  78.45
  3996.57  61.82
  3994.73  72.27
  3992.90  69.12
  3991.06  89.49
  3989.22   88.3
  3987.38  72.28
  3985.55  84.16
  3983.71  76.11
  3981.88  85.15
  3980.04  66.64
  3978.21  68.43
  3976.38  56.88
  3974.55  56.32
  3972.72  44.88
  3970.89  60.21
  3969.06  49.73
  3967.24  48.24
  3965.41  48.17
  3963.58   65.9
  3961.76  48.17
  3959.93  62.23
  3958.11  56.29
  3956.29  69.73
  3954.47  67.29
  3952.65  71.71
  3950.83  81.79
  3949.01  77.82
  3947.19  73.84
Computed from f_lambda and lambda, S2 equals 5.6 Ang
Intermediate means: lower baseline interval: 81.9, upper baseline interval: 79.9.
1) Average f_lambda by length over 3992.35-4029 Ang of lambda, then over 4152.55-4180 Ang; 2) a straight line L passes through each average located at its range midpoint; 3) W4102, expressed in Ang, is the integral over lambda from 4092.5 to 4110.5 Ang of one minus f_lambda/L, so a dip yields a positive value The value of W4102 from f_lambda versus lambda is 2.8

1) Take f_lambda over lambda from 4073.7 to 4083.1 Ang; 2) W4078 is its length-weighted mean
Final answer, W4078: 74.4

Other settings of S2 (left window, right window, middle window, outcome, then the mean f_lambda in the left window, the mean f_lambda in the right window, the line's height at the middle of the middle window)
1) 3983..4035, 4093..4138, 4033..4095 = -3.4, 79.3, 71.6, 75.4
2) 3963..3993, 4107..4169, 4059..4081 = -2.7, 66.4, 76.6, 72.2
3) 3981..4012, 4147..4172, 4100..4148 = 0.9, 78.7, 75.8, 76.5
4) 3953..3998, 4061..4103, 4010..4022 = -2.4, 65.6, 76.6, 69.8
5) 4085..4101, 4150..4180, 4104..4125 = 0.7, 70.3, 75.8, 72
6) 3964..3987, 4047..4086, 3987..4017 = -4.8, 62.4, 81.5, 68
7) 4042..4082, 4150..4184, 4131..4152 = -1.3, 80.9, 75.2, 76.6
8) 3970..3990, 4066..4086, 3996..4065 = -4.5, 68.9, 81.1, 75.3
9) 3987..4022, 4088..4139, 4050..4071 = -2.3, 79.4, 71.7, 75.4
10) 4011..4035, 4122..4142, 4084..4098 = 1.7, 81.1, 81.7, 81.4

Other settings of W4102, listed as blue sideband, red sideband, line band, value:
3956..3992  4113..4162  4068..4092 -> -1.84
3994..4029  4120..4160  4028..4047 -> 0.44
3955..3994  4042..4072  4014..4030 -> -1.21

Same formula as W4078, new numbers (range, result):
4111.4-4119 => 70.9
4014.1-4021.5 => 81.4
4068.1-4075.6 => 82.5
